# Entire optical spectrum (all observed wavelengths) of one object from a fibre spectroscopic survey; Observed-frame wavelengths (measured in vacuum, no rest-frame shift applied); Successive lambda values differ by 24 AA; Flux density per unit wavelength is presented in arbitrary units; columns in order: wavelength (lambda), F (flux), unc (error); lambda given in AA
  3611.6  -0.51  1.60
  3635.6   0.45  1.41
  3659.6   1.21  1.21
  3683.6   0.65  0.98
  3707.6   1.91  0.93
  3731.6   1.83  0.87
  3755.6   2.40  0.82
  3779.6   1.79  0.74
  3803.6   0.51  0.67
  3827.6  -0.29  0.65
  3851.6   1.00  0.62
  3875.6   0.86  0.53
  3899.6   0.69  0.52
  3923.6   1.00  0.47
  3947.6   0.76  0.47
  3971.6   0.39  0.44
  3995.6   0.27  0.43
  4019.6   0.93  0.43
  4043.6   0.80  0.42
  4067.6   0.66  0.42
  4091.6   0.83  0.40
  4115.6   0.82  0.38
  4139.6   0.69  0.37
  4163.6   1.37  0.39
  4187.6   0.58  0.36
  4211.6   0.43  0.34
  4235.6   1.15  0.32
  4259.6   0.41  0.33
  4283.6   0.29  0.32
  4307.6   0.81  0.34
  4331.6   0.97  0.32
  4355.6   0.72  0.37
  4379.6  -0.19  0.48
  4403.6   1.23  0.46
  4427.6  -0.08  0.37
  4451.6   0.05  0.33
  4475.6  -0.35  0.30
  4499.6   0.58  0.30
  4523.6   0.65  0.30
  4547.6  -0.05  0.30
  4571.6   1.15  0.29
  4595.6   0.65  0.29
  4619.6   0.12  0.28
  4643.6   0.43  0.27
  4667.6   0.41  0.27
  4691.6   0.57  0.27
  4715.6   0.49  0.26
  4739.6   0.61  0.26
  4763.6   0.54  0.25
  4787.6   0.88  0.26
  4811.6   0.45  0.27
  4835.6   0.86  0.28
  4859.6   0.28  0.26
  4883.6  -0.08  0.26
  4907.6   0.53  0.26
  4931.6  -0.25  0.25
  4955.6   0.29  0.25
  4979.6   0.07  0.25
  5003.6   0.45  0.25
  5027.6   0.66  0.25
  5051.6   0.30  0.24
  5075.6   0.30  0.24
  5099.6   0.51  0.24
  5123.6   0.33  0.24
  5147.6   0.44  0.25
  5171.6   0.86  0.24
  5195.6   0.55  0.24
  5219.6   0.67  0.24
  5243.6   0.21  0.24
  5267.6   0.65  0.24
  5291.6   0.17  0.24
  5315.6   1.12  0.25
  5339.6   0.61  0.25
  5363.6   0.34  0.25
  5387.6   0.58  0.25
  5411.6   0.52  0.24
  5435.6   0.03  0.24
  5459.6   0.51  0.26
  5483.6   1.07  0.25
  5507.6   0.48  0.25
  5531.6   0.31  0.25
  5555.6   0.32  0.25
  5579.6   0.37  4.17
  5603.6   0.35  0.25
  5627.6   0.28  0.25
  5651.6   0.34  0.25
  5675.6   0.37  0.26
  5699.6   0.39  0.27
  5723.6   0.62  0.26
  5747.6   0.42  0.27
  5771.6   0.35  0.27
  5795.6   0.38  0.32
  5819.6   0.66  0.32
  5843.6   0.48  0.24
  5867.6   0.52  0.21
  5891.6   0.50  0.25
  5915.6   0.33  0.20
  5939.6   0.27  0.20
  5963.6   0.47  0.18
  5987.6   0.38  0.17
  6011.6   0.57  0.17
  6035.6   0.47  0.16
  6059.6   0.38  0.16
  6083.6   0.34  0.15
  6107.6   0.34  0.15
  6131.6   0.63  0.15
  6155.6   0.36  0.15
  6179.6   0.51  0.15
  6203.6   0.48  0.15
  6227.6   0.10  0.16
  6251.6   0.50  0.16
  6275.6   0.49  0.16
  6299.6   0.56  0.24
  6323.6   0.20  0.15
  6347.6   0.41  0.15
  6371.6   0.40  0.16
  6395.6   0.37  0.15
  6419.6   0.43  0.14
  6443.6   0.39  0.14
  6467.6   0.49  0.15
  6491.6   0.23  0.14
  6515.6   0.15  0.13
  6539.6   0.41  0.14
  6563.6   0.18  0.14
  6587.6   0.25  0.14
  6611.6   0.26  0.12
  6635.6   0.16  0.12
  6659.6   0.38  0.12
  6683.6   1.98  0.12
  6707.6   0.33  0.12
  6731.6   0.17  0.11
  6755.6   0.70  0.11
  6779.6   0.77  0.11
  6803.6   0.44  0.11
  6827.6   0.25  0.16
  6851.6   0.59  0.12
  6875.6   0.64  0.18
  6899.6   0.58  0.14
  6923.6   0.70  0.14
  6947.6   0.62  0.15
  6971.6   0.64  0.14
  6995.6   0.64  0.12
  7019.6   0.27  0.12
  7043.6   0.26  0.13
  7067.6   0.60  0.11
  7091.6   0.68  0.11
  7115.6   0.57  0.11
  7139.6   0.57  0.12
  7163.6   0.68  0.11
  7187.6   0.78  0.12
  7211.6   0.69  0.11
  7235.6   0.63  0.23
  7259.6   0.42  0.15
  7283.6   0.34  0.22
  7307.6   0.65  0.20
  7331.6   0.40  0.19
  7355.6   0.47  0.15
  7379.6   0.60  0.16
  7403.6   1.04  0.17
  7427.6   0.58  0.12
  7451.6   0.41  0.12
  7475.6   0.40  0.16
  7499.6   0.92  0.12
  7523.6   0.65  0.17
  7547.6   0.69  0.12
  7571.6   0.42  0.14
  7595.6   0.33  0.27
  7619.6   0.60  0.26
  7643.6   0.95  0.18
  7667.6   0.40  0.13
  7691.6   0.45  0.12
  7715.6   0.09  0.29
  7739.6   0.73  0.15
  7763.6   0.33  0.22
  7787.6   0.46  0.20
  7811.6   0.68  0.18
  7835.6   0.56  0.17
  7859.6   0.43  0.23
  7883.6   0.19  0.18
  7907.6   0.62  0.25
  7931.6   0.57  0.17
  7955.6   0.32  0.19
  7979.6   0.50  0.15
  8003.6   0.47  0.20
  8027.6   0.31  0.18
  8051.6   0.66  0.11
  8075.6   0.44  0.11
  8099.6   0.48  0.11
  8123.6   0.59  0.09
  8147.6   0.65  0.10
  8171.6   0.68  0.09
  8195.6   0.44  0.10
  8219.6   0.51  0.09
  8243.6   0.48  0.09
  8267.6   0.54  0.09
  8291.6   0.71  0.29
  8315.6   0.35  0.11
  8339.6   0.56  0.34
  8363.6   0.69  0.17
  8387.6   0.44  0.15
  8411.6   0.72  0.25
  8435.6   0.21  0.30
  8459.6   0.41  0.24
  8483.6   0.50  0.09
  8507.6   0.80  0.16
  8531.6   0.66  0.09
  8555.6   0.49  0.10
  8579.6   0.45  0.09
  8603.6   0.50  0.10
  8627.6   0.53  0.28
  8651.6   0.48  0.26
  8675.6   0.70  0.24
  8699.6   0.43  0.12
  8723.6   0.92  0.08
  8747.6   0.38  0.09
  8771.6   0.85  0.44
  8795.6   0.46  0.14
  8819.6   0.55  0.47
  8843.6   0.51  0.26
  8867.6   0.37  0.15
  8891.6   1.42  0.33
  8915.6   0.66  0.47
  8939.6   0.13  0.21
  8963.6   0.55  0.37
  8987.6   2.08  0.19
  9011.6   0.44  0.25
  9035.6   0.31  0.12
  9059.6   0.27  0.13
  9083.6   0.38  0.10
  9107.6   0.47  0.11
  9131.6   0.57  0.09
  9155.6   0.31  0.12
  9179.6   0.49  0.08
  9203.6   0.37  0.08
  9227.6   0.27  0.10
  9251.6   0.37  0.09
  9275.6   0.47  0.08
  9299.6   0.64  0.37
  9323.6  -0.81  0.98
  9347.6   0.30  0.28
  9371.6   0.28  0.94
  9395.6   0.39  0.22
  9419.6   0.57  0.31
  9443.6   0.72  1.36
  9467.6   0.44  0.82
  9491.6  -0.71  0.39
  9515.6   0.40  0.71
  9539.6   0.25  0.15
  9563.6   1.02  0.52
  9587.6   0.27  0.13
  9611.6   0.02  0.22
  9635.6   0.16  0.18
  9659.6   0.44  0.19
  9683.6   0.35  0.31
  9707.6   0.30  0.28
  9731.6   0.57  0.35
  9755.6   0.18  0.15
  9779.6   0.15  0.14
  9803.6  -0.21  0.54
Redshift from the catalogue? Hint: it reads 0.793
